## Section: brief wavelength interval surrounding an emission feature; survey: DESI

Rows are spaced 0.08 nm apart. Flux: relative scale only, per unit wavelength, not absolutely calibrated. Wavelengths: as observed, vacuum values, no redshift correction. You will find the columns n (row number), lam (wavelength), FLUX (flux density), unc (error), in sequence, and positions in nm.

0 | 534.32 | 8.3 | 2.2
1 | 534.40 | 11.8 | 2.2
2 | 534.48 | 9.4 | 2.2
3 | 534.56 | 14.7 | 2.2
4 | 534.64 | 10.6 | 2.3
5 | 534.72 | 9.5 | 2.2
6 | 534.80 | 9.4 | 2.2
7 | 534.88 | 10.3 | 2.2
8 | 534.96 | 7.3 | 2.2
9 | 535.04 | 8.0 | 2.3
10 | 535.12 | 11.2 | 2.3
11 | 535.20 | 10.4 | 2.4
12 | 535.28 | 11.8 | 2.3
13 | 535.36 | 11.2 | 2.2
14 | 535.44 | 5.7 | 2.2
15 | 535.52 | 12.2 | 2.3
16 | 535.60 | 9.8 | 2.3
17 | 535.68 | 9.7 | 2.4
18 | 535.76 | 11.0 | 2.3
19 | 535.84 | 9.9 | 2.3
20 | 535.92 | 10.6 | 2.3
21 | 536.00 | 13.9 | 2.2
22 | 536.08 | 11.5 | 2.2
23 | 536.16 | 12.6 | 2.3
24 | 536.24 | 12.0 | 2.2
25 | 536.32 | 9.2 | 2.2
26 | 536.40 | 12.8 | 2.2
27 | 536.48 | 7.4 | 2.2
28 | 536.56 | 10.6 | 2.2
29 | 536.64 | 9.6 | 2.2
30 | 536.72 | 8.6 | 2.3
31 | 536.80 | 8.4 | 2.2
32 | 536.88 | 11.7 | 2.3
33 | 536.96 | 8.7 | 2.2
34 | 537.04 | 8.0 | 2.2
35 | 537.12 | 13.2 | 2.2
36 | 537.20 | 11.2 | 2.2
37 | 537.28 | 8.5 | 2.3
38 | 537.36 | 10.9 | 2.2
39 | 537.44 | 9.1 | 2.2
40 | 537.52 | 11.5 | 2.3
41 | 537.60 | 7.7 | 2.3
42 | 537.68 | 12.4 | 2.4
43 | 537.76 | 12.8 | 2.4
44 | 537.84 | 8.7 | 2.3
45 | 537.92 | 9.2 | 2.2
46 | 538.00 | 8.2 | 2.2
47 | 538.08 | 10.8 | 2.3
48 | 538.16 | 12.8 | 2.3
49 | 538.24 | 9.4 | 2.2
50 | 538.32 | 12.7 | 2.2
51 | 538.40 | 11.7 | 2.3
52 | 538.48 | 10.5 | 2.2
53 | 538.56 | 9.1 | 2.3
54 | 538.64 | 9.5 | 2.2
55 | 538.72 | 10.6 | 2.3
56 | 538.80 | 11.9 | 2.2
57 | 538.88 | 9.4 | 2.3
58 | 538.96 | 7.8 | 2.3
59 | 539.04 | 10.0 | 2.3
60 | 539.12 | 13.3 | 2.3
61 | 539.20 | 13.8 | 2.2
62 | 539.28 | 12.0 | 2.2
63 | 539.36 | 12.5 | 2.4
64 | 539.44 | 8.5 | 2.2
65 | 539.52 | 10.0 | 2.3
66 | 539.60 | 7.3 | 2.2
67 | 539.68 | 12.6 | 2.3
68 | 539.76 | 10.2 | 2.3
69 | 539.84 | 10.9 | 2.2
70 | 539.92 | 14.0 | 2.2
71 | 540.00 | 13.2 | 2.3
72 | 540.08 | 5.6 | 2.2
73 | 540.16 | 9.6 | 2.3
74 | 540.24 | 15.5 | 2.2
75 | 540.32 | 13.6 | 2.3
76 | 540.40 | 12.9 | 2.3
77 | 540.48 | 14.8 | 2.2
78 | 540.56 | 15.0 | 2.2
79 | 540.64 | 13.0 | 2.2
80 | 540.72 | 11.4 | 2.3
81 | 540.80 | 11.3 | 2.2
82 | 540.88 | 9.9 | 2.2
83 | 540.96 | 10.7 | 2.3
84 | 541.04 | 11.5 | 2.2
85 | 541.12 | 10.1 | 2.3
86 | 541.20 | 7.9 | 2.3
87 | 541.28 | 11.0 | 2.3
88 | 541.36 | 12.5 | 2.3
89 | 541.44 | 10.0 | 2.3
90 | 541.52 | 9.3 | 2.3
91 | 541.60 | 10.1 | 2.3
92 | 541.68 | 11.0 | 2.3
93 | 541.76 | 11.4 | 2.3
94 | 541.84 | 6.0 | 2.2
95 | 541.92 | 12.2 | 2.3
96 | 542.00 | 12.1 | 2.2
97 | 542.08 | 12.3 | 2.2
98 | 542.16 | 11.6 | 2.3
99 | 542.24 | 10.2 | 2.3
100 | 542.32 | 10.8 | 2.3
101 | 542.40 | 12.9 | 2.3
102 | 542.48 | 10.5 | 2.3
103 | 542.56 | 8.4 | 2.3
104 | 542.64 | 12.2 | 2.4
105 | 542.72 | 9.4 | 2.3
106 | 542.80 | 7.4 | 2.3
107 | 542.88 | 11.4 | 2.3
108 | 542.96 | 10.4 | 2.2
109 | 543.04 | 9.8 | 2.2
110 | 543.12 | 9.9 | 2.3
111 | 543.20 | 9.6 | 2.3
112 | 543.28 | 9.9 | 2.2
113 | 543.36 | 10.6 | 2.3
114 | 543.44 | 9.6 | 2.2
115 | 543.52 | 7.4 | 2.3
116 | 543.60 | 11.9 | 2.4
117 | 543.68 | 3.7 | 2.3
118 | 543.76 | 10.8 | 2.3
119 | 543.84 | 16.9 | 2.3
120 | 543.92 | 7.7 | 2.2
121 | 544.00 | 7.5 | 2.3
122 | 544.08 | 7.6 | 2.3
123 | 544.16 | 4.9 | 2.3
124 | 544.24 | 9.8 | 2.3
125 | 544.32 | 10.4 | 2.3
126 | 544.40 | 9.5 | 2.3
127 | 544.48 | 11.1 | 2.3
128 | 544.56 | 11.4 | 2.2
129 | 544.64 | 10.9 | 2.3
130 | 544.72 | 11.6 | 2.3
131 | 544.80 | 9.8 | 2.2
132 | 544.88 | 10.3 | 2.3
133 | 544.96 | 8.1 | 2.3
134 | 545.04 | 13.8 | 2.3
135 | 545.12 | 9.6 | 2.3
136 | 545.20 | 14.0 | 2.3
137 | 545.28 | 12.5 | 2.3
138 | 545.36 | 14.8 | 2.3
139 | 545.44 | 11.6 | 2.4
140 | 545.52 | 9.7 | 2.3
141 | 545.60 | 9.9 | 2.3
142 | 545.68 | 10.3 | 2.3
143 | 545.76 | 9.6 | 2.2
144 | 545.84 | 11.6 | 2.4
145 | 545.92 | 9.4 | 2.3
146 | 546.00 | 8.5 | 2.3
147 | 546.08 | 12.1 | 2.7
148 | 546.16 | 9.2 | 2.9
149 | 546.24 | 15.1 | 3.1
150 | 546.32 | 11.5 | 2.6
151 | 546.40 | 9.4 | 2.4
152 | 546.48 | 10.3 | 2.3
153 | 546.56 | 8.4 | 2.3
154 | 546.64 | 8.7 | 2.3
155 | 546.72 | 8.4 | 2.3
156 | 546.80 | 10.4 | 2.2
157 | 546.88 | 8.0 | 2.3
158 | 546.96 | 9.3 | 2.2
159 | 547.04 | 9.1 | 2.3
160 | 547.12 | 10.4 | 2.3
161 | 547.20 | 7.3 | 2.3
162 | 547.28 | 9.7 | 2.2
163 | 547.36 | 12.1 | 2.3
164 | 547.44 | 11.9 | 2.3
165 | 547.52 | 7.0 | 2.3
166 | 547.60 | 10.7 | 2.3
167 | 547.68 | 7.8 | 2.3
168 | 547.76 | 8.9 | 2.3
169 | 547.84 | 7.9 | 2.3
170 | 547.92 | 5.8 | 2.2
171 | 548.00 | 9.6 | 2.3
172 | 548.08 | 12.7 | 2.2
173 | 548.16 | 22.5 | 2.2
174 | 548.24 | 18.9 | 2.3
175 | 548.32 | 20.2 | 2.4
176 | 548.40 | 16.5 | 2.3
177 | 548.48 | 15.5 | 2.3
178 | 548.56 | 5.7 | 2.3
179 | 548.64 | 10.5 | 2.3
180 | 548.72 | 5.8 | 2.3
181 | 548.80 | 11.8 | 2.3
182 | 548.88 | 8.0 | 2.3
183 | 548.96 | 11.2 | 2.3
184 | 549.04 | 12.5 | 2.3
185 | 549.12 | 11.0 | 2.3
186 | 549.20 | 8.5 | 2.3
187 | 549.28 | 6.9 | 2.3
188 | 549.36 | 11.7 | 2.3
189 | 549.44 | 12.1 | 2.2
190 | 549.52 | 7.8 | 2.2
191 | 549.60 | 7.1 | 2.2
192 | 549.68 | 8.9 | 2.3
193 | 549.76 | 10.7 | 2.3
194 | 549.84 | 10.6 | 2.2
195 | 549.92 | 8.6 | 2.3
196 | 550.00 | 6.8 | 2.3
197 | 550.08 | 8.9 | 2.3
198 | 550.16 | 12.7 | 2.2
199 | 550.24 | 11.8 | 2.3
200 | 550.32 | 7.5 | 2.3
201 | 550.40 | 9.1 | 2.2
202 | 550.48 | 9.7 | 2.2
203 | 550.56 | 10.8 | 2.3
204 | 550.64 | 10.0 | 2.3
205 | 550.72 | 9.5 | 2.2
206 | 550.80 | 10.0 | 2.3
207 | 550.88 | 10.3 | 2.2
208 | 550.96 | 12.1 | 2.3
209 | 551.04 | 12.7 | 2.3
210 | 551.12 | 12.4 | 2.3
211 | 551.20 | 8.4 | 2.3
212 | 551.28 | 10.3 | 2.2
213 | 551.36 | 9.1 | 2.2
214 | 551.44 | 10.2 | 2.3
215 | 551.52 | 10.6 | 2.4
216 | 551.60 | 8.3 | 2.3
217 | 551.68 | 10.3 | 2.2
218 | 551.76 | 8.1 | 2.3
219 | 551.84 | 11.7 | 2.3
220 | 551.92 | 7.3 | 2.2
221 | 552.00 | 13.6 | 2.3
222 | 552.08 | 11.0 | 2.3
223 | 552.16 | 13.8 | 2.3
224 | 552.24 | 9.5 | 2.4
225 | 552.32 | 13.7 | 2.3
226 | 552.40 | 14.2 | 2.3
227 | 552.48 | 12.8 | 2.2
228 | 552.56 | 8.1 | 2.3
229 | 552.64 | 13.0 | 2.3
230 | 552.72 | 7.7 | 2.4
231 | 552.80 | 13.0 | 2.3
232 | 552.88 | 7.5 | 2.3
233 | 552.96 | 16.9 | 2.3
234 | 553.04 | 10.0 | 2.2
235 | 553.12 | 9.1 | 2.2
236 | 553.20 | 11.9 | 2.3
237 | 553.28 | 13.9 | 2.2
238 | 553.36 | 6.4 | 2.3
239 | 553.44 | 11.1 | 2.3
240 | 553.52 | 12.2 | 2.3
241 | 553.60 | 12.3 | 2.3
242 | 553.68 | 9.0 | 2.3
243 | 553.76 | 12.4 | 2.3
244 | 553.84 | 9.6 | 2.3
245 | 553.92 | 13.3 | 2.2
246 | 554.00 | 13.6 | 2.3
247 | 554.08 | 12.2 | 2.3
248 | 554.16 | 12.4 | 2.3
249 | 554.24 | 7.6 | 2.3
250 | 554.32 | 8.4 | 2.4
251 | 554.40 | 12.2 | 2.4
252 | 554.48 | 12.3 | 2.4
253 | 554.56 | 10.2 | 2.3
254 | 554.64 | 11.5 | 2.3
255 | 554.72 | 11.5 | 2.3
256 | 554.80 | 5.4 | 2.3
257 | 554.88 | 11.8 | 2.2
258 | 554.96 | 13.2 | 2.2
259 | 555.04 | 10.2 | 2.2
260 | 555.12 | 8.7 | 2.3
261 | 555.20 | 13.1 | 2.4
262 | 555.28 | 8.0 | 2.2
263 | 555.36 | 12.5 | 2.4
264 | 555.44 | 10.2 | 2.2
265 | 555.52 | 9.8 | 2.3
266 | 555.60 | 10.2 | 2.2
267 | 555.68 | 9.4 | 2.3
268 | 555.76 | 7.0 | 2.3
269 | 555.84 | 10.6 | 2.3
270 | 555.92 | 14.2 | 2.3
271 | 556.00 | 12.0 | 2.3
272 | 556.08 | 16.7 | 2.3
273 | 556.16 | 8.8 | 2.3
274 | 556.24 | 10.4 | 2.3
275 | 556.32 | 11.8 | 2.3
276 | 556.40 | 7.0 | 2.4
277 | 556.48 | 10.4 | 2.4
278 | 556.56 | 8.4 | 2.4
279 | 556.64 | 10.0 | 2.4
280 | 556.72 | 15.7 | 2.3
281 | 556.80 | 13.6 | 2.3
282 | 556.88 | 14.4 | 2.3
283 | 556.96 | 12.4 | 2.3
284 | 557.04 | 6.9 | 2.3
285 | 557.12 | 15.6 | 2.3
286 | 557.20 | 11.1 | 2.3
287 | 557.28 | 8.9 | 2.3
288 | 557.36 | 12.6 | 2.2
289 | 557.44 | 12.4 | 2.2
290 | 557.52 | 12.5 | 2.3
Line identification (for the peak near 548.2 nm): Hgamma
